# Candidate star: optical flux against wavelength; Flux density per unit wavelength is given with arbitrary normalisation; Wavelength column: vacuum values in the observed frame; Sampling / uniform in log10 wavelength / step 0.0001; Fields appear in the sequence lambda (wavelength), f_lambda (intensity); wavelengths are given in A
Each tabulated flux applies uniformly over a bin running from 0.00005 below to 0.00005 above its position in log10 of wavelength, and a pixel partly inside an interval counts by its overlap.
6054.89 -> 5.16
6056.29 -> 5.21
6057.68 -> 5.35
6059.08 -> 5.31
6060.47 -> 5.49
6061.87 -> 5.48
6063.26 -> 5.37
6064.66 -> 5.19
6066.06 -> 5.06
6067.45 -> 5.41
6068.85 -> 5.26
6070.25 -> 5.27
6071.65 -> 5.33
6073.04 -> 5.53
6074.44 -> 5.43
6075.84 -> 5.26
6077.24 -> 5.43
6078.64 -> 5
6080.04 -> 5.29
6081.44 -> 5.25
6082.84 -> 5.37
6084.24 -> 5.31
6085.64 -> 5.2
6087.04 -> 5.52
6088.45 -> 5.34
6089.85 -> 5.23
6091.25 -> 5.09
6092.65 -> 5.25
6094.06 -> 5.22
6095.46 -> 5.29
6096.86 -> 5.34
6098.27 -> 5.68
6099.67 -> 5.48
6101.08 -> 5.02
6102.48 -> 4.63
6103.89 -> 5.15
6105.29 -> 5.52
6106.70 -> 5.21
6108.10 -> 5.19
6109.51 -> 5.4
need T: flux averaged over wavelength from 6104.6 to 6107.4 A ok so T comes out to 5.36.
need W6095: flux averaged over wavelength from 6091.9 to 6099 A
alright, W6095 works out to 5.36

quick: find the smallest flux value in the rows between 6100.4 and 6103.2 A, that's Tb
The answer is 4.63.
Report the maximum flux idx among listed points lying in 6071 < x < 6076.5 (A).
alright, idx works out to 5.53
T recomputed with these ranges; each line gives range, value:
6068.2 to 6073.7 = 5.35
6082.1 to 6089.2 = 5.34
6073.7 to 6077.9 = 5.37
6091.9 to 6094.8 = 5.23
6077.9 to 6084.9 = 5.25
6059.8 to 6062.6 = 5.49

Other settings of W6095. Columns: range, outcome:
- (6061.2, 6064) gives 5.43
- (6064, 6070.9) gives 5.24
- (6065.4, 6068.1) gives 5.25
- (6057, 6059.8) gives 5.33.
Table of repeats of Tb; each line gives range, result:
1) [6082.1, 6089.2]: 5.2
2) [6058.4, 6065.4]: 5.19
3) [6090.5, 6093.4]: 5.09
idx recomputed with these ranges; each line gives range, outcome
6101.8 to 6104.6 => 5.15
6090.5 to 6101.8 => 5.68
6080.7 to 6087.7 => 5.52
